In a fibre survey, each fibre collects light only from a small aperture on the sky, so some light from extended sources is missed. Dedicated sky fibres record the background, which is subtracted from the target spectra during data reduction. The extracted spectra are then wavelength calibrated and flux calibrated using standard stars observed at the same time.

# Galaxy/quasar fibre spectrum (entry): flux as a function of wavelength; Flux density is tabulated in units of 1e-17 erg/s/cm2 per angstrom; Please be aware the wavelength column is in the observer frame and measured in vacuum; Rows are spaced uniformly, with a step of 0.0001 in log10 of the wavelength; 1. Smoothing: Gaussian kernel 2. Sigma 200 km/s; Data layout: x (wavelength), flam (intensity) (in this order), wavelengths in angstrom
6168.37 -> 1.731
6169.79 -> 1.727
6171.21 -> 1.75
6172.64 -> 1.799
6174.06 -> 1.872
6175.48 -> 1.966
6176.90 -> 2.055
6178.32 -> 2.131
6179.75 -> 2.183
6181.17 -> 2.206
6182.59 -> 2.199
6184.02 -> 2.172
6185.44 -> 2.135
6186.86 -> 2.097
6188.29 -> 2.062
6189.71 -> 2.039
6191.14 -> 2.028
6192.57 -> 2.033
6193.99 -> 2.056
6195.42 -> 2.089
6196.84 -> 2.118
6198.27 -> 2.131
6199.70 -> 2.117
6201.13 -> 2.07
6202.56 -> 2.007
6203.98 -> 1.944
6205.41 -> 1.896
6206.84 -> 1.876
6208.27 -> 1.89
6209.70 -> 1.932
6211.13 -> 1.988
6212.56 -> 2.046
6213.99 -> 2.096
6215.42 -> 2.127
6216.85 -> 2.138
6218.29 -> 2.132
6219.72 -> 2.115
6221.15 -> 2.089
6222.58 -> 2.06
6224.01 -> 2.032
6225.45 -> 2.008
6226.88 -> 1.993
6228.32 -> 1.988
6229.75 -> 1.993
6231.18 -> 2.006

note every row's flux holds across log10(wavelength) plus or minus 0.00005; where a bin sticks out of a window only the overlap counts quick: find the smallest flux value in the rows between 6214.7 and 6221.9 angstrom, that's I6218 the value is 2.089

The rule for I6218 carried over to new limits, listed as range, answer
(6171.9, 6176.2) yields 1.799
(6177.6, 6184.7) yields 2.131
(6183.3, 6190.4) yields 2.039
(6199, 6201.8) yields 2.07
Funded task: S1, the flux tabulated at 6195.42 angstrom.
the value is 2.089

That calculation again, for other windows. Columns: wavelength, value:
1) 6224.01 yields 2.032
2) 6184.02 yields 2.172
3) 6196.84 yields 2.118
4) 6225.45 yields 2.008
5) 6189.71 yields 2.039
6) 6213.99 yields 2.096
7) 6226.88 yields 1.993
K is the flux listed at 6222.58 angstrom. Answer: 2.06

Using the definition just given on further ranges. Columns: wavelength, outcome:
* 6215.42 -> 2.127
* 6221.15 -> 2.089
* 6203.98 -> 1.944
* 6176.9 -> 2.055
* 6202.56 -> 2.007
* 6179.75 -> 2.183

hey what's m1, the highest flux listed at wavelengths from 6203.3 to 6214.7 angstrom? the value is 2.096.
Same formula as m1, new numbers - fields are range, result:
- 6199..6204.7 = 2.117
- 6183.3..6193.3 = 2.172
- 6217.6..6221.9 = 2.132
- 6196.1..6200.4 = 2.131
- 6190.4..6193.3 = 2.033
